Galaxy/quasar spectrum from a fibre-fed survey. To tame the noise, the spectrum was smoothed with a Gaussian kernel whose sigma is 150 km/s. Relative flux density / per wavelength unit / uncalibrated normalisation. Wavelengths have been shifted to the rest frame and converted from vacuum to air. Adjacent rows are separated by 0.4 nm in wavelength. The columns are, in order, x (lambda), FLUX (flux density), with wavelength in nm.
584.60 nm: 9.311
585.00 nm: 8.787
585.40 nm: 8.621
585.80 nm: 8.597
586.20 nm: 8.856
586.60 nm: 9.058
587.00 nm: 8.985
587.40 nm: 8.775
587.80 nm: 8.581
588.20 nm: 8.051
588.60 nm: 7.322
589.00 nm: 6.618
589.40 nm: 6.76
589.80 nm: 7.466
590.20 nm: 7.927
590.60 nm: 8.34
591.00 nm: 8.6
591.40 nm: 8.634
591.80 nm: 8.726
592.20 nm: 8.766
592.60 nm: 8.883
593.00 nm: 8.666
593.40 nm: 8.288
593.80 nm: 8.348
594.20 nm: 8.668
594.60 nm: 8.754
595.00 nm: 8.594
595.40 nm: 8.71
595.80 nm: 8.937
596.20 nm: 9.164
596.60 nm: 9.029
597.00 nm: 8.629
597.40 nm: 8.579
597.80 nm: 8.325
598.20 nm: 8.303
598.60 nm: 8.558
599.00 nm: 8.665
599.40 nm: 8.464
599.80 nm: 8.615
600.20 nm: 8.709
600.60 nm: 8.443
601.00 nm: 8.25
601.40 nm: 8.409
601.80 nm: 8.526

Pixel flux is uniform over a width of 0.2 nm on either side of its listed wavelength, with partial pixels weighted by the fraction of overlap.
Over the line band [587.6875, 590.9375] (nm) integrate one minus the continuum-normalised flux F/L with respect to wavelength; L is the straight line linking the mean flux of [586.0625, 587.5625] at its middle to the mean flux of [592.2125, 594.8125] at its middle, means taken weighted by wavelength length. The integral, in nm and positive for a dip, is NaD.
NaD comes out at 0.43 nm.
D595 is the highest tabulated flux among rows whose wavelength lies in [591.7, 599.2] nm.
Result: 9.164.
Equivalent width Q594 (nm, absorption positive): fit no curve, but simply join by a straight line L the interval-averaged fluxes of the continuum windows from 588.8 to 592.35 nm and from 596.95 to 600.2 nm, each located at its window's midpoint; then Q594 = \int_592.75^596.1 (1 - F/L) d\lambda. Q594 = -0.16 nm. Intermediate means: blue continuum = 7.97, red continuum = 8.52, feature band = 8.64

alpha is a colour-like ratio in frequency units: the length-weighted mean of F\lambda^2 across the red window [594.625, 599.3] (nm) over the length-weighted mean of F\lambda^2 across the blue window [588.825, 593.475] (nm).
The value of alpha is 1.09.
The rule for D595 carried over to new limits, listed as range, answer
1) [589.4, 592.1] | 8.726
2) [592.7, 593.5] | 8.666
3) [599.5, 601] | 8.709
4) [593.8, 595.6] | 8.754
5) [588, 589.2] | 8.051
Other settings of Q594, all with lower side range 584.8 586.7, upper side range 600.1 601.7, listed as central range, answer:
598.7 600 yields -0.02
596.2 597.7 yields -0.04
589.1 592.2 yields 0.21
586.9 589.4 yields 0.23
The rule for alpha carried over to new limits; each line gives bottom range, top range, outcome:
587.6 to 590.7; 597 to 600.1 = 1.16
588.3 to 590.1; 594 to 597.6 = 1.26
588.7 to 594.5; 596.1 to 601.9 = 1.07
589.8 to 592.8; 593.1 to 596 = 1.03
